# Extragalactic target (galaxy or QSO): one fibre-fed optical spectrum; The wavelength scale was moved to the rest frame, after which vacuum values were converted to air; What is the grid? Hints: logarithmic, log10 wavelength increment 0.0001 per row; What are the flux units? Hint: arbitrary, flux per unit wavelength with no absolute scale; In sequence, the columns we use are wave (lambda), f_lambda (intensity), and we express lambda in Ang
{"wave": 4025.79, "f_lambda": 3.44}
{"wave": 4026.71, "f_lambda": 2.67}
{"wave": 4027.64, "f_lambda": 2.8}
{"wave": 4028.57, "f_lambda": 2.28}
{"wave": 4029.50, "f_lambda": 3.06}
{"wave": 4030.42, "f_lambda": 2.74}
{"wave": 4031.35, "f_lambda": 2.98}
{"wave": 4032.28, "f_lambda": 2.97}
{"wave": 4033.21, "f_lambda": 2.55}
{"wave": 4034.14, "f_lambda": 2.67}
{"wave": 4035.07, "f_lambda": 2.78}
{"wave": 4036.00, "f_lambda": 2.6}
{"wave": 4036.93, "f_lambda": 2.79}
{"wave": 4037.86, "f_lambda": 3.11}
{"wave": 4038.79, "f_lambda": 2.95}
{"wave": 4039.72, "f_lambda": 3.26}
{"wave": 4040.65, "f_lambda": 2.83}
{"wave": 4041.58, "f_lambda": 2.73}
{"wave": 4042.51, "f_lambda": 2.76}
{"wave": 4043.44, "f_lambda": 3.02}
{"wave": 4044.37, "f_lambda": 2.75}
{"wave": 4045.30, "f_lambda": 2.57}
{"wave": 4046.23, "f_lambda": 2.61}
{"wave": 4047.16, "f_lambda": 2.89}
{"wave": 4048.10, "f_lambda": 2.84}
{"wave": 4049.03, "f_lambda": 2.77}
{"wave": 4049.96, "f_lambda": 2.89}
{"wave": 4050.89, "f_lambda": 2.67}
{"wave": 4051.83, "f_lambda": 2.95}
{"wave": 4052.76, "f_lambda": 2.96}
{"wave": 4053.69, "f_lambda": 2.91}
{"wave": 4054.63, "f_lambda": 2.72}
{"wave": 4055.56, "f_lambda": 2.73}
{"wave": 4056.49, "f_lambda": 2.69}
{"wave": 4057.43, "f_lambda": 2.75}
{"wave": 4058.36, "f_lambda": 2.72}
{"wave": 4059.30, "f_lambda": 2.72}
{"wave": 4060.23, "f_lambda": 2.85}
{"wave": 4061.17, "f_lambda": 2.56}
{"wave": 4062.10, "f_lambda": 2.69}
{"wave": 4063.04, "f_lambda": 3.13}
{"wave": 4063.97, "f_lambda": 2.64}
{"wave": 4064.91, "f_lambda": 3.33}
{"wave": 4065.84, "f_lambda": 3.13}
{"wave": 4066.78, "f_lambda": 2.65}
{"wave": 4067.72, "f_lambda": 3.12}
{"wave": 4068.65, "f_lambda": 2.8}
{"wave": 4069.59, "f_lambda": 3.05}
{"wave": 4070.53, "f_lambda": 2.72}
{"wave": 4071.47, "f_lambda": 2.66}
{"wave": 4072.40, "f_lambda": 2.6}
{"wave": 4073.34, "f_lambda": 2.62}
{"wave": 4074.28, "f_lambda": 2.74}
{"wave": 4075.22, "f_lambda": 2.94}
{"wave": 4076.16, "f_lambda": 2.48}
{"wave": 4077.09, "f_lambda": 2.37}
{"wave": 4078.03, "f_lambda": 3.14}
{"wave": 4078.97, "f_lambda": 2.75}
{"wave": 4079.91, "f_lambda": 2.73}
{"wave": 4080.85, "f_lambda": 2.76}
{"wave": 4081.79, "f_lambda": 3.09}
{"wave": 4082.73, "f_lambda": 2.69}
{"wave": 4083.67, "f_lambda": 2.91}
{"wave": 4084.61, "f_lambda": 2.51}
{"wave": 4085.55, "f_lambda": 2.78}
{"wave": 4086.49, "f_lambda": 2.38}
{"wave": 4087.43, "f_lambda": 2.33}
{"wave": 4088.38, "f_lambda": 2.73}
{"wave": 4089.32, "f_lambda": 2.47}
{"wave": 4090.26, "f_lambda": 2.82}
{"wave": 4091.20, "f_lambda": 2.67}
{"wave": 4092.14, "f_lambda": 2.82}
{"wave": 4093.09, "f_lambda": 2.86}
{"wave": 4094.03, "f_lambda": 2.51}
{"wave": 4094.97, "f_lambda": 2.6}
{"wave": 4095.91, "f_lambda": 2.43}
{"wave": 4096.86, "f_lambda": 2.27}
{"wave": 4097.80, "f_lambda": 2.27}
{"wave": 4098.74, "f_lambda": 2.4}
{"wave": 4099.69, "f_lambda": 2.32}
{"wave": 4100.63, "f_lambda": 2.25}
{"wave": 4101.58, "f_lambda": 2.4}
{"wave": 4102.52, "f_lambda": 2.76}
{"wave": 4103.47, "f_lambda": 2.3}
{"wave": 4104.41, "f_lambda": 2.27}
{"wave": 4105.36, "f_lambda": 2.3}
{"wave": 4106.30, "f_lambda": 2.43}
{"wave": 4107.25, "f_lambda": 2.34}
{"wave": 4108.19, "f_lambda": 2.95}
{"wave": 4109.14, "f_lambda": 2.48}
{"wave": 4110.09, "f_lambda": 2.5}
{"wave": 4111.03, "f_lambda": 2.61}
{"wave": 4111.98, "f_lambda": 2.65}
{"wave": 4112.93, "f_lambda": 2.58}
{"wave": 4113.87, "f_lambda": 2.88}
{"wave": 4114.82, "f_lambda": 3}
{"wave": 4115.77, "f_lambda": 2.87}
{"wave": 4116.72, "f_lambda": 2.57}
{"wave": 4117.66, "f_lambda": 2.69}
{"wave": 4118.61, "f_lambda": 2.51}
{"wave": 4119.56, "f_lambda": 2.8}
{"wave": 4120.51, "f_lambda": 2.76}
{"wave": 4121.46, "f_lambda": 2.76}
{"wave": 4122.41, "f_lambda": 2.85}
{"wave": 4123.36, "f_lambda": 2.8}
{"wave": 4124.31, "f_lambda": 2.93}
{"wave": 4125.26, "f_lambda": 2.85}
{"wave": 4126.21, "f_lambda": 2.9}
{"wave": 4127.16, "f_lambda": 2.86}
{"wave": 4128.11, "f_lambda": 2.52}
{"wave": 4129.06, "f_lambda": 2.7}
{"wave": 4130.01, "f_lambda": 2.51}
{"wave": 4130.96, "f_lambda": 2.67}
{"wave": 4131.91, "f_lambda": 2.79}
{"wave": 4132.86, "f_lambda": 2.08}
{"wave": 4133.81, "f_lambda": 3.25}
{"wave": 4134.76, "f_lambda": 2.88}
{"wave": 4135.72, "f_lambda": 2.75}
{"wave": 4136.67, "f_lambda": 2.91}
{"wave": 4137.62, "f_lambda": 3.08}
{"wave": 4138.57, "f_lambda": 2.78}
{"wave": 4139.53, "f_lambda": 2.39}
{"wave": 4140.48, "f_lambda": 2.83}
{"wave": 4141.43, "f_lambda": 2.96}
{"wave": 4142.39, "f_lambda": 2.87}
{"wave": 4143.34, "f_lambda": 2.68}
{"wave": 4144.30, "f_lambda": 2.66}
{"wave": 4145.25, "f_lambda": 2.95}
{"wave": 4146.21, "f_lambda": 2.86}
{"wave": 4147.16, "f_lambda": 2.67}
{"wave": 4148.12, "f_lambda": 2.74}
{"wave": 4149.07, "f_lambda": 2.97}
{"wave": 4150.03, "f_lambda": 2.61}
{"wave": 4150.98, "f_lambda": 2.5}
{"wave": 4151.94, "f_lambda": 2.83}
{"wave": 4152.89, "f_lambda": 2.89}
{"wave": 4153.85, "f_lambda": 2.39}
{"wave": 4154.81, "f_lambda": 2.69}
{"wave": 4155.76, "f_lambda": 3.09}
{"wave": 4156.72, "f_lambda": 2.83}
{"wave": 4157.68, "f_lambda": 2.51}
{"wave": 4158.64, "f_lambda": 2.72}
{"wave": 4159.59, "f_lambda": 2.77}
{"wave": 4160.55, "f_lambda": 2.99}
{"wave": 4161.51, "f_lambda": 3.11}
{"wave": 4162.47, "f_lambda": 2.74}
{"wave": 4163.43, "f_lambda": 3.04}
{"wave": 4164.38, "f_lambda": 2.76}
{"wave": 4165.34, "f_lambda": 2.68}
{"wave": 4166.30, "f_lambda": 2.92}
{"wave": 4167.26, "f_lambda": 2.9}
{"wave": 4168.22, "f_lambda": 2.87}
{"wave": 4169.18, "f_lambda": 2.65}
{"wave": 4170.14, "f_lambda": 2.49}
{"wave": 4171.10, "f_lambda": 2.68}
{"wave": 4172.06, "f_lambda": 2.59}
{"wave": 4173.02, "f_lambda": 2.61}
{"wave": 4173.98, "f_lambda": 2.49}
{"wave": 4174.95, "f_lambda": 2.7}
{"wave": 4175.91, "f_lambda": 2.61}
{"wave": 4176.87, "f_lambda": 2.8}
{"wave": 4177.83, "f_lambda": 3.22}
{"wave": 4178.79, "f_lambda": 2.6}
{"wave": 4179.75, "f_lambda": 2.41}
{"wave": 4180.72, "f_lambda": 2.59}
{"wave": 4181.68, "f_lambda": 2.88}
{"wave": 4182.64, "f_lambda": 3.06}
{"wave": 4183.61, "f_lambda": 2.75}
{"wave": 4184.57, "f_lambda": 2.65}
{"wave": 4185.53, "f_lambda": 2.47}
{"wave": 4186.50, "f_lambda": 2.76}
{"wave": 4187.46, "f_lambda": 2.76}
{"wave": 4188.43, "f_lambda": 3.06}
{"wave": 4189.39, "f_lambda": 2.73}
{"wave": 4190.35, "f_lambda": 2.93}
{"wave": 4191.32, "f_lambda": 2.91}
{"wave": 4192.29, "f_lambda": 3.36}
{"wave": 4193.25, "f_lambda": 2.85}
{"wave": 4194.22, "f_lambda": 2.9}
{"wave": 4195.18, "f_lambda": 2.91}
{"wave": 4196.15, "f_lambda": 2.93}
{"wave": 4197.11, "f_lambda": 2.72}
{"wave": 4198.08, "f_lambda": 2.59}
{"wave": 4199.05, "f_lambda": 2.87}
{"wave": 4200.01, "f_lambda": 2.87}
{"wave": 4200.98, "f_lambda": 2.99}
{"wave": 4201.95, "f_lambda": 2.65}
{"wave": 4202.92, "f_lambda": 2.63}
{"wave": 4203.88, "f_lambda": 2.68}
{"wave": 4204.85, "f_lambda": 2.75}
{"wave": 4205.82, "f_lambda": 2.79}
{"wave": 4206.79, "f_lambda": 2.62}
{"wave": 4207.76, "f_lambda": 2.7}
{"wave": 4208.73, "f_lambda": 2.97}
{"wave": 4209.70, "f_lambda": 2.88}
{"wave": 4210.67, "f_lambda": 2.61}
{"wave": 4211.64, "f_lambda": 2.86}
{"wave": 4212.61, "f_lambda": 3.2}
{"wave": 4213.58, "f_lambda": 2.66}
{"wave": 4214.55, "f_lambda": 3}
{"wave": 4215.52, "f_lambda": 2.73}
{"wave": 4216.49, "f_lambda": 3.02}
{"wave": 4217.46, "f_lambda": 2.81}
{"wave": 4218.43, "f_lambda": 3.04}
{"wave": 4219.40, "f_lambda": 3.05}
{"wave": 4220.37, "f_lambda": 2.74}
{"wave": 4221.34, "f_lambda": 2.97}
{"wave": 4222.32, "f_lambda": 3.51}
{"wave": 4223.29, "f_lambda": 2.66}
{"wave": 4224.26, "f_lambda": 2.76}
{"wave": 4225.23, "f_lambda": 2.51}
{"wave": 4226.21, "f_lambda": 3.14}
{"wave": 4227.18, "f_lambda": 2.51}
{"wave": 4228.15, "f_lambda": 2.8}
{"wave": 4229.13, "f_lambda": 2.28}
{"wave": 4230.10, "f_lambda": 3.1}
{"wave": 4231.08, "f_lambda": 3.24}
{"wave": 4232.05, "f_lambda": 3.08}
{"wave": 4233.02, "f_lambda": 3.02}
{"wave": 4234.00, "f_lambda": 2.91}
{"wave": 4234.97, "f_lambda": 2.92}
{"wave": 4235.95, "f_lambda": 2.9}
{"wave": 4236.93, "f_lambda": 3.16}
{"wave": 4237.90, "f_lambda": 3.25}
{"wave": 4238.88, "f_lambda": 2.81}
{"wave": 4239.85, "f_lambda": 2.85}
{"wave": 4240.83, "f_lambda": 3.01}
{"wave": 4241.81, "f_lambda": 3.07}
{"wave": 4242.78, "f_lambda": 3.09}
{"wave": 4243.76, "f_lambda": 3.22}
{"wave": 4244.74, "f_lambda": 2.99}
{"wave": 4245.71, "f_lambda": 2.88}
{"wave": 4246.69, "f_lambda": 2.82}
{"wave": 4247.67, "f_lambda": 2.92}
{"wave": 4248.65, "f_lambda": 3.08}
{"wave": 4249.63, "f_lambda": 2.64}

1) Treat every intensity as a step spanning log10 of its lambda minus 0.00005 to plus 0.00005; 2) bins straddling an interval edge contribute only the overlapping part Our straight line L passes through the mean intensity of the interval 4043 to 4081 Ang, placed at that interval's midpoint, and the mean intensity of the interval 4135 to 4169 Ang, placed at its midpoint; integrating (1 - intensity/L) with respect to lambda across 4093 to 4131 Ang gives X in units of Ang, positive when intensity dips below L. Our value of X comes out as 2.6 Ang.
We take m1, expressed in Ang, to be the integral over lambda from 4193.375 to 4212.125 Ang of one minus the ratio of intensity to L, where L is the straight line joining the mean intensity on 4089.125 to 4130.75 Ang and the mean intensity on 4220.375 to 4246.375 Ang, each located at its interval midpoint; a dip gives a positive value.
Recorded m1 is 0.5 Ang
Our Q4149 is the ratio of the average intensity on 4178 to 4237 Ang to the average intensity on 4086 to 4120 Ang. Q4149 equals 1.1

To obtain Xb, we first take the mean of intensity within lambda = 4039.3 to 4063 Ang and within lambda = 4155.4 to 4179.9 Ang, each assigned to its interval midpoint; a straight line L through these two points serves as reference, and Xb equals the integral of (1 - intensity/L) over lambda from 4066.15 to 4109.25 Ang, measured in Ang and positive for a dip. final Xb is 2.6 Ang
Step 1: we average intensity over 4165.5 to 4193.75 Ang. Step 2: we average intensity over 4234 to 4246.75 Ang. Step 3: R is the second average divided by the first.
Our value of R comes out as 1.1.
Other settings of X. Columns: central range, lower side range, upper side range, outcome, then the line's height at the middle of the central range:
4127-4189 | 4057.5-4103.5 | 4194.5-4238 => 0.8 Ang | 2.79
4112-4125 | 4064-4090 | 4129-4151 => 0.0 Ang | 2.76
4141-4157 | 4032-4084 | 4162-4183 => -0.1 Ang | 2.75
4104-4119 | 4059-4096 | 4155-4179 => 0.8 Ang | 2.76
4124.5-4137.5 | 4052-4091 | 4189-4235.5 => 0.2 Ang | 2.81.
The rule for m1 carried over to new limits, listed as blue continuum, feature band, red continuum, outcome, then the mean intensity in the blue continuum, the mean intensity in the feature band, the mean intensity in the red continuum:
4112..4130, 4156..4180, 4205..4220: 0.5 Ang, 2.76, 2.75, 2.86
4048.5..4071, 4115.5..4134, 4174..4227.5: 0.7 Ang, 2.84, 2.72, 2.82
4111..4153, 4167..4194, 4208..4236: 0.6 Ang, 2.76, 2.76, 2.89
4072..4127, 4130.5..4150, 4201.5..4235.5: -0.5 Ang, 2.64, 2.78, 2.85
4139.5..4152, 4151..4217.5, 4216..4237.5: 1.1 Ang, 2.76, 2.79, 2.92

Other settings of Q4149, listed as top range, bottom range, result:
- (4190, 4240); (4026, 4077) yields 1.03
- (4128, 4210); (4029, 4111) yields 1.02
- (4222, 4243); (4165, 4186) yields 1.08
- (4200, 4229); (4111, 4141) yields 1.03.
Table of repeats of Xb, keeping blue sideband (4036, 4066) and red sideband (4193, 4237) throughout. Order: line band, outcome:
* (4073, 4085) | 0.37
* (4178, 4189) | 0.43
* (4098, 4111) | 1.83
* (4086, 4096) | 0.82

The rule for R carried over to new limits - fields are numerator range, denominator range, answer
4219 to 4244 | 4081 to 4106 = 1.16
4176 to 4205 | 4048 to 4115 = 1.05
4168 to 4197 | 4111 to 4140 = 1.01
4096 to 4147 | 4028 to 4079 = 0.95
